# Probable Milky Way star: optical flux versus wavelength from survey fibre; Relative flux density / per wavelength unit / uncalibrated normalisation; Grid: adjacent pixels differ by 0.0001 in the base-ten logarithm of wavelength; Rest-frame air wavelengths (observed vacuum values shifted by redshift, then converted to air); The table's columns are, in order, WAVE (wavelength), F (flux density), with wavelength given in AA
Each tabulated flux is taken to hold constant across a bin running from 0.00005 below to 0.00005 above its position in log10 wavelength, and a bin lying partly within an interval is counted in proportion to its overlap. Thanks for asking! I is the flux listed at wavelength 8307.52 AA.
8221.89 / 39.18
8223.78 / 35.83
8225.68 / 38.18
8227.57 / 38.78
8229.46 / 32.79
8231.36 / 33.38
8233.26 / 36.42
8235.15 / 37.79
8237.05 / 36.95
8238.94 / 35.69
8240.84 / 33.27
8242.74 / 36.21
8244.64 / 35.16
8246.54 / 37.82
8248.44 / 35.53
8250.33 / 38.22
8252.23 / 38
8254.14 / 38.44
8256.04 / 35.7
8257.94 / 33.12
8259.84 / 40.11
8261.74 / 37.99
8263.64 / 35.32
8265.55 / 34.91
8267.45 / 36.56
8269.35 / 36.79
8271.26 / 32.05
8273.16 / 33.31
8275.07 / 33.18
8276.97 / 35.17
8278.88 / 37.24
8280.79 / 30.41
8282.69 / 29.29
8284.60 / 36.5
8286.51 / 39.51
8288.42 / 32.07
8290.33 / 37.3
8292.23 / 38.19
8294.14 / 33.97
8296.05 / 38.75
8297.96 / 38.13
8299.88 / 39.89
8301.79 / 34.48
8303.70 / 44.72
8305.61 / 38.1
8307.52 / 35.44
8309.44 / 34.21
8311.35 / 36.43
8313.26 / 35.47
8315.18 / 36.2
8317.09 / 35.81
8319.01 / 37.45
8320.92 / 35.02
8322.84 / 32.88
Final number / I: 35.44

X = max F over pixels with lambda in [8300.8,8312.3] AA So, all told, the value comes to 44.72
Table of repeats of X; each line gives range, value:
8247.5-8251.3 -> 38.22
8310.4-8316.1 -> 36.43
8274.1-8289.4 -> 39.51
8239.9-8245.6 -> 36.21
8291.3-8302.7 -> 39.89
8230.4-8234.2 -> 36.42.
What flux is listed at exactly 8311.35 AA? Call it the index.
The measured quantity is 36.43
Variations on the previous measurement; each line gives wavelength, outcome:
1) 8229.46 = 32.79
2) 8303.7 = 44.72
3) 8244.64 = 35.16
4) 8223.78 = 35.83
